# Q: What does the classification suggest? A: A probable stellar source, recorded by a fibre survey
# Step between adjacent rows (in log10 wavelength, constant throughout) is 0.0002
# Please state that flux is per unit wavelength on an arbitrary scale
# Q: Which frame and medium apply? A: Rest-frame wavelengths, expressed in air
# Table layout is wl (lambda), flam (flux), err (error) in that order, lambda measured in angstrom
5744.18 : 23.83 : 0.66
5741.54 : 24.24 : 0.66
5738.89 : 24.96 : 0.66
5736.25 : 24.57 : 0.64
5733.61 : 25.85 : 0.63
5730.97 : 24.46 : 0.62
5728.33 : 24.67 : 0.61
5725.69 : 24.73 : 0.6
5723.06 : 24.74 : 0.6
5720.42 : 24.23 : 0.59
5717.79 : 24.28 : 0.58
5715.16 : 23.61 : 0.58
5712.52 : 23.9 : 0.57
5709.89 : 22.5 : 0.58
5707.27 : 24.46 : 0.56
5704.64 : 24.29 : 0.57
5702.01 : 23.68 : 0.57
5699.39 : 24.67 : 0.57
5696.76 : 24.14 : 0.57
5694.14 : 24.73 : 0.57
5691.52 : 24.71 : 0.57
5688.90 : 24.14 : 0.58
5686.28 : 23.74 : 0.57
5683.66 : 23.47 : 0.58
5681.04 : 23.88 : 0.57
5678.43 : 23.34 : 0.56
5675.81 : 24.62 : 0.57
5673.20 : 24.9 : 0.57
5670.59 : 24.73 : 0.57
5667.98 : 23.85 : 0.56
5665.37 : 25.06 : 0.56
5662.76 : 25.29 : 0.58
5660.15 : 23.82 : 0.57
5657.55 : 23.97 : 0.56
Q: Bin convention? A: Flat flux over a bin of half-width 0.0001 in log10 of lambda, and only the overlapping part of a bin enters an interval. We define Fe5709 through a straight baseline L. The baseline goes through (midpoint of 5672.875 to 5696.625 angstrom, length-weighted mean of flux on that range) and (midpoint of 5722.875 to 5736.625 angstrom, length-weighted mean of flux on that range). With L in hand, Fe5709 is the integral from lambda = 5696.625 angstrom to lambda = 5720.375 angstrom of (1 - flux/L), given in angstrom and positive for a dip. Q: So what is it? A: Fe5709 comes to 0.6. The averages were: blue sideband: 24.1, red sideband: 24.9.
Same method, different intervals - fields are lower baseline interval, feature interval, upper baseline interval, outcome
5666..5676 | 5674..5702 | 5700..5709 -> 0.2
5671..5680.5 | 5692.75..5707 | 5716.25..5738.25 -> 0.1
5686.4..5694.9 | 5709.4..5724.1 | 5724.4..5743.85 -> 0.4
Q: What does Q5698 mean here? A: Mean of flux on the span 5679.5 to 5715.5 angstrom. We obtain 24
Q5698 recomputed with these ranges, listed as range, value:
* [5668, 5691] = 24.1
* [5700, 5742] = 24.3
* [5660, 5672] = 24.6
